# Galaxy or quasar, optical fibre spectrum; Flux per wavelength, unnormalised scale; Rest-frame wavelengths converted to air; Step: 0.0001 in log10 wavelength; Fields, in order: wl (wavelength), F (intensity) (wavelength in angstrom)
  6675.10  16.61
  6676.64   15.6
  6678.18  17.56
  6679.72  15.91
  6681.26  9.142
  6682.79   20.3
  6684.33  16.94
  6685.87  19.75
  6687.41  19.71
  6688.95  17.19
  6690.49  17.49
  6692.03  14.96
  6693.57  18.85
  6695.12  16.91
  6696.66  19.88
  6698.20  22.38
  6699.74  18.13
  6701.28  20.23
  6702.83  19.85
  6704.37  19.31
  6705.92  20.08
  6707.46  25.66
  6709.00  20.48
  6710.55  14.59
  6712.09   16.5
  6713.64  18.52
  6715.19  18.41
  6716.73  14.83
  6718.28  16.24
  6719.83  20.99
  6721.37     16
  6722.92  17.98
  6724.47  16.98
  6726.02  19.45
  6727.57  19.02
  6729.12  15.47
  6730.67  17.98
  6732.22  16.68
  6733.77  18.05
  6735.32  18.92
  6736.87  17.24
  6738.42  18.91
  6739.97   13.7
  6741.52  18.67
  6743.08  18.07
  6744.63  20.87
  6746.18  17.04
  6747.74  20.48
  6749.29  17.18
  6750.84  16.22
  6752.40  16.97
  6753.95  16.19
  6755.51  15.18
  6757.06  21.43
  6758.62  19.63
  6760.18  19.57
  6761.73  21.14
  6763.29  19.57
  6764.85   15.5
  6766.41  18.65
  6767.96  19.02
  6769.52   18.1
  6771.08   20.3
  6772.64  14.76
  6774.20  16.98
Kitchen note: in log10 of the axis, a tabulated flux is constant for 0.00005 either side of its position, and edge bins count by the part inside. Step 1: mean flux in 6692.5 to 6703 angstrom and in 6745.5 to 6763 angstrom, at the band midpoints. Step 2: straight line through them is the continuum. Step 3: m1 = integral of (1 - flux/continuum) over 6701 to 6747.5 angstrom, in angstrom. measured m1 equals 1.5 angstrom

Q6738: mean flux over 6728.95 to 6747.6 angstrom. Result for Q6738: 17.8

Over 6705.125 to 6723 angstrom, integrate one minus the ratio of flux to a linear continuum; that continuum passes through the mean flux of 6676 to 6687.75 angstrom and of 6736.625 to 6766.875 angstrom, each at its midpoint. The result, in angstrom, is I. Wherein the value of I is -1.0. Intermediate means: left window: 16.8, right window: 18.1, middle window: 18.4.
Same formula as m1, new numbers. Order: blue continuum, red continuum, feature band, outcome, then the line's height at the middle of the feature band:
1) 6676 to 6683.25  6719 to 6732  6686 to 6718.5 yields -3.8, 16.7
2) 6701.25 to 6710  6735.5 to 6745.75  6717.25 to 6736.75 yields 1.3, 19.1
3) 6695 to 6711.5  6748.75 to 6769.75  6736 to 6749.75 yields 0.5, 18.7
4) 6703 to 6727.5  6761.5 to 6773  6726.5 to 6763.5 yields 0.7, 18.4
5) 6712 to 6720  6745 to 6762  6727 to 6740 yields 0.2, 17.8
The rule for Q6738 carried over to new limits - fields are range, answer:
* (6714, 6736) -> 17.7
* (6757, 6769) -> 19.2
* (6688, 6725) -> 18.4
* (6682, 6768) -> 18.3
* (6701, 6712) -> 19.8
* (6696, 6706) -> 20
